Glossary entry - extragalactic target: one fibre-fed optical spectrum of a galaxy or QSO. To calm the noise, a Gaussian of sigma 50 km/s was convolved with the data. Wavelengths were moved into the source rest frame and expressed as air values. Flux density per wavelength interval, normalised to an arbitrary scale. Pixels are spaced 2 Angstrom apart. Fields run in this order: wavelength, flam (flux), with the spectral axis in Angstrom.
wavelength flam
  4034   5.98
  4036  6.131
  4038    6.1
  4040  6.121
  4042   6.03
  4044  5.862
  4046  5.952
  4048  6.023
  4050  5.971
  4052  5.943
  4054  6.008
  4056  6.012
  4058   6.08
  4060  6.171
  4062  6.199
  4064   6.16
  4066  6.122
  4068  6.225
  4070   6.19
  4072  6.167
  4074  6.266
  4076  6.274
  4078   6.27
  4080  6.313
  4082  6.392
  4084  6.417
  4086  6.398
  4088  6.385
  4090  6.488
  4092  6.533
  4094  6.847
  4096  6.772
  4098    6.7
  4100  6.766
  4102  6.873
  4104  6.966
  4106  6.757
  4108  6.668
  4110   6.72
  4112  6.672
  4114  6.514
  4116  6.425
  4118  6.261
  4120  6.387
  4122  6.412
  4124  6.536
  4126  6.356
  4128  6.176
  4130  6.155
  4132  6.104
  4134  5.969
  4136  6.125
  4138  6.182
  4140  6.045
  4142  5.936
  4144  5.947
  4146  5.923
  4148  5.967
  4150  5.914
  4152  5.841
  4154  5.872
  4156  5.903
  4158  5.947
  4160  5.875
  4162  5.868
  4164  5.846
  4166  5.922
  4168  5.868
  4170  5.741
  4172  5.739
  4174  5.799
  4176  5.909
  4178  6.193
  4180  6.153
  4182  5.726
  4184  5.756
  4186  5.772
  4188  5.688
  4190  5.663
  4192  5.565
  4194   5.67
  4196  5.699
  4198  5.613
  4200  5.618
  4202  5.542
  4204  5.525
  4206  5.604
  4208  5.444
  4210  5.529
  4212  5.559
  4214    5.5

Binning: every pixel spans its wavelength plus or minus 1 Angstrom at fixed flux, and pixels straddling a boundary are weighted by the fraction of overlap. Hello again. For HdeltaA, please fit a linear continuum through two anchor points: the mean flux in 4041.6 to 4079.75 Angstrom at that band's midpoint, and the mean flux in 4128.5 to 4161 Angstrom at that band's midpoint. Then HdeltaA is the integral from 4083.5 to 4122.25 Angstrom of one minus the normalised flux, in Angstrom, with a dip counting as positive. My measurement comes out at -3.6 Angstrom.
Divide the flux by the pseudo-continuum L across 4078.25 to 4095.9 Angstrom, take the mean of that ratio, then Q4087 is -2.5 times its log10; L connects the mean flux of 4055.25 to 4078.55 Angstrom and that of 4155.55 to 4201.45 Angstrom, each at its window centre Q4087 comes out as -0.064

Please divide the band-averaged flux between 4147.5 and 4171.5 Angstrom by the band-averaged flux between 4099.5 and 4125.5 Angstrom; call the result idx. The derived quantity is 0.9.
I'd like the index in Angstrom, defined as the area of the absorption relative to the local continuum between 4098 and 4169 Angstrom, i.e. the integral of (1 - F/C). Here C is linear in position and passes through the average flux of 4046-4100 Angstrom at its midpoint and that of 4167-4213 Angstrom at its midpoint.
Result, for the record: -2.8 Angstrom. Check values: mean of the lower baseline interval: 6.28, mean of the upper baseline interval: 5.71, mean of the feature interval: 6.23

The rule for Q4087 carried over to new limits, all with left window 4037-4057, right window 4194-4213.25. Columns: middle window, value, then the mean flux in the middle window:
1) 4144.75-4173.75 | -0.03 mag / 5.87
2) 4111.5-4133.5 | -0.10 mag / 6.35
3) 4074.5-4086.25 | -0.08 mag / 6.34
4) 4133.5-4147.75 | -0.05 mag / 6.02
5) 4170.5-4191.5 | -0.04 mag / 5.83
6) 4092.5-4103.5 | -0.16 mag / 6.79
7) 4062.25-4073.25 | -0.04 mag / 6.18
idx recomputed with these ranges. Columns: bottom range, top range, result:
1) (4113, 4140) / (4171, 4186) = 0.94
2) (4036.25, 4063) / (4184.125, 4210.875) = 0.93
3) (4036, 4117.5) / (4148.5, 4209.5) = 0.91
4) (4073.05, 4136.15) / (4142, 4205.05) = 0.90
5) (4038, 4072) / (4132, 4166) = 0.98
